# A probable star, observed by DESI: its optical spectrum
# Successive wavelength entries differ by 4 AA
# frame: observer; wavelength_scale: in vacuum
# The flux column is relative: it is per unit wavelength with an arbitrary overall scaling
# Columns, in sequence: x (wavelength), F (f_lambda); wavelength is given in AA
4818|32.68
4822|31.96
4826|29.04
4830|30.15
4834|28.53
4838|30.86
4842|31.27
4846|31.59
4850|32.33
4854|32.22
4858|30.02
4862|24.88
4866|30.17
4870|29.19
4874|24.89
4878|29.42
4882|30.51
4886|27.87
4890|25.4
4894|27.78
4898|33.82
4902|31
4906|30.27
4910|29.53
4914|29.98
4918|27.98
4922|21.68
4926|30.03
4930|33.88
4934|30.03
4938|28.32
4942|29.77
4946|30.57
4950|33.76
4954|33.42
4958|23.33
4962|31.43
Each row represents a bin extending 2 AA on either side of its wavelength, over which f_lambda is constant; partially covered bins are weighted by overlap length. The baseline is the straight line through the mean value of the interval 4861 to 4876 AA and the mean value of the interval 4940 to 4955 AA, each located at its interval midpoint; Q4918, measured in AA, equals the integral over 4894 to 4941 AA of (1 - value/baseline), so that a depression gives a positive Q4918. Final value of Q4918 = 0.8 AA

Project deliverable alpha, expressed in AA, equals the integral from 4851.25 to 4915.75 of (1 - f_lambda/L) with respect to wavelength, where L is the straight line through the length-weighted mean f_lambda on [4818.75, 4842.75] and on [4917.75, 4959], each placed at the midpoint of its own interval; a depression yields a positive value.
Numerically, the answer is 1.6 AA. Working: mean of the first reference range 30.4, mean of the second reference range 29.5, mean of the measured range 29.2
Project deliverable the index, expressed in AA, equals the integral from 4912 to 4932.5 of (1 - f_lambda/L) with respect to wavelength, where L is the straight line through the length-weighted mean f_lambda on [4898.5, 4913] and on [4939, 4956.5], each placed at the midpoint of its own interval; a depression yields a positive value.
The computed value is 1.5 AA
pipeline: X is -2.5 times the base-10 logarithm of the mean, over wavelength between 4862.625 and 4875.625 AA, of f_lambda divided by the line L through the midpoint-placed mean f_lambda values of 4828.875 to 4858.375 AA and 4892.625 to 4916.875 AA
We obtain 0.107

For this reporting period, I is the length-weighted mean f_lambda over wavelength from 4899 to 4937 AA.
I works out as 29.5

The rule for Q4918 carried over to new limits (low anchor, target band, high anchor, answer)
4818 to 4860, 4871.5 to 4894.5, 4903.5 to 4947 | 1.83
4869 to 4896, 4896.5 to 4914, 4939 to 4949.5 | -1.30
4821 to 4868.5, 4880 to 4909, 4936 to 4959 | 0.63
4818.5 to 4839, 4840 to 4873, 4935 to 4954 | 0.39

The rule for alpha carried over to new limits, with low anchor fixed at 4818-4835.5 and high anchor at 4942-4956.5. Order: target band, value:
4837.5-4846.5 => -0.2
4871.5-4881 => 1.0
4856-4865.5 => 0.9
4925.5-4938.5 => 0.3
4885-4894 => 1.3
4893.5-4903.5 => 0.0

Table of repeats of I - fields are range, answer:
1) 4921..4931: 28.7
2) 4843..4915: 29.5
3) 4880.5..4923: 28.9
